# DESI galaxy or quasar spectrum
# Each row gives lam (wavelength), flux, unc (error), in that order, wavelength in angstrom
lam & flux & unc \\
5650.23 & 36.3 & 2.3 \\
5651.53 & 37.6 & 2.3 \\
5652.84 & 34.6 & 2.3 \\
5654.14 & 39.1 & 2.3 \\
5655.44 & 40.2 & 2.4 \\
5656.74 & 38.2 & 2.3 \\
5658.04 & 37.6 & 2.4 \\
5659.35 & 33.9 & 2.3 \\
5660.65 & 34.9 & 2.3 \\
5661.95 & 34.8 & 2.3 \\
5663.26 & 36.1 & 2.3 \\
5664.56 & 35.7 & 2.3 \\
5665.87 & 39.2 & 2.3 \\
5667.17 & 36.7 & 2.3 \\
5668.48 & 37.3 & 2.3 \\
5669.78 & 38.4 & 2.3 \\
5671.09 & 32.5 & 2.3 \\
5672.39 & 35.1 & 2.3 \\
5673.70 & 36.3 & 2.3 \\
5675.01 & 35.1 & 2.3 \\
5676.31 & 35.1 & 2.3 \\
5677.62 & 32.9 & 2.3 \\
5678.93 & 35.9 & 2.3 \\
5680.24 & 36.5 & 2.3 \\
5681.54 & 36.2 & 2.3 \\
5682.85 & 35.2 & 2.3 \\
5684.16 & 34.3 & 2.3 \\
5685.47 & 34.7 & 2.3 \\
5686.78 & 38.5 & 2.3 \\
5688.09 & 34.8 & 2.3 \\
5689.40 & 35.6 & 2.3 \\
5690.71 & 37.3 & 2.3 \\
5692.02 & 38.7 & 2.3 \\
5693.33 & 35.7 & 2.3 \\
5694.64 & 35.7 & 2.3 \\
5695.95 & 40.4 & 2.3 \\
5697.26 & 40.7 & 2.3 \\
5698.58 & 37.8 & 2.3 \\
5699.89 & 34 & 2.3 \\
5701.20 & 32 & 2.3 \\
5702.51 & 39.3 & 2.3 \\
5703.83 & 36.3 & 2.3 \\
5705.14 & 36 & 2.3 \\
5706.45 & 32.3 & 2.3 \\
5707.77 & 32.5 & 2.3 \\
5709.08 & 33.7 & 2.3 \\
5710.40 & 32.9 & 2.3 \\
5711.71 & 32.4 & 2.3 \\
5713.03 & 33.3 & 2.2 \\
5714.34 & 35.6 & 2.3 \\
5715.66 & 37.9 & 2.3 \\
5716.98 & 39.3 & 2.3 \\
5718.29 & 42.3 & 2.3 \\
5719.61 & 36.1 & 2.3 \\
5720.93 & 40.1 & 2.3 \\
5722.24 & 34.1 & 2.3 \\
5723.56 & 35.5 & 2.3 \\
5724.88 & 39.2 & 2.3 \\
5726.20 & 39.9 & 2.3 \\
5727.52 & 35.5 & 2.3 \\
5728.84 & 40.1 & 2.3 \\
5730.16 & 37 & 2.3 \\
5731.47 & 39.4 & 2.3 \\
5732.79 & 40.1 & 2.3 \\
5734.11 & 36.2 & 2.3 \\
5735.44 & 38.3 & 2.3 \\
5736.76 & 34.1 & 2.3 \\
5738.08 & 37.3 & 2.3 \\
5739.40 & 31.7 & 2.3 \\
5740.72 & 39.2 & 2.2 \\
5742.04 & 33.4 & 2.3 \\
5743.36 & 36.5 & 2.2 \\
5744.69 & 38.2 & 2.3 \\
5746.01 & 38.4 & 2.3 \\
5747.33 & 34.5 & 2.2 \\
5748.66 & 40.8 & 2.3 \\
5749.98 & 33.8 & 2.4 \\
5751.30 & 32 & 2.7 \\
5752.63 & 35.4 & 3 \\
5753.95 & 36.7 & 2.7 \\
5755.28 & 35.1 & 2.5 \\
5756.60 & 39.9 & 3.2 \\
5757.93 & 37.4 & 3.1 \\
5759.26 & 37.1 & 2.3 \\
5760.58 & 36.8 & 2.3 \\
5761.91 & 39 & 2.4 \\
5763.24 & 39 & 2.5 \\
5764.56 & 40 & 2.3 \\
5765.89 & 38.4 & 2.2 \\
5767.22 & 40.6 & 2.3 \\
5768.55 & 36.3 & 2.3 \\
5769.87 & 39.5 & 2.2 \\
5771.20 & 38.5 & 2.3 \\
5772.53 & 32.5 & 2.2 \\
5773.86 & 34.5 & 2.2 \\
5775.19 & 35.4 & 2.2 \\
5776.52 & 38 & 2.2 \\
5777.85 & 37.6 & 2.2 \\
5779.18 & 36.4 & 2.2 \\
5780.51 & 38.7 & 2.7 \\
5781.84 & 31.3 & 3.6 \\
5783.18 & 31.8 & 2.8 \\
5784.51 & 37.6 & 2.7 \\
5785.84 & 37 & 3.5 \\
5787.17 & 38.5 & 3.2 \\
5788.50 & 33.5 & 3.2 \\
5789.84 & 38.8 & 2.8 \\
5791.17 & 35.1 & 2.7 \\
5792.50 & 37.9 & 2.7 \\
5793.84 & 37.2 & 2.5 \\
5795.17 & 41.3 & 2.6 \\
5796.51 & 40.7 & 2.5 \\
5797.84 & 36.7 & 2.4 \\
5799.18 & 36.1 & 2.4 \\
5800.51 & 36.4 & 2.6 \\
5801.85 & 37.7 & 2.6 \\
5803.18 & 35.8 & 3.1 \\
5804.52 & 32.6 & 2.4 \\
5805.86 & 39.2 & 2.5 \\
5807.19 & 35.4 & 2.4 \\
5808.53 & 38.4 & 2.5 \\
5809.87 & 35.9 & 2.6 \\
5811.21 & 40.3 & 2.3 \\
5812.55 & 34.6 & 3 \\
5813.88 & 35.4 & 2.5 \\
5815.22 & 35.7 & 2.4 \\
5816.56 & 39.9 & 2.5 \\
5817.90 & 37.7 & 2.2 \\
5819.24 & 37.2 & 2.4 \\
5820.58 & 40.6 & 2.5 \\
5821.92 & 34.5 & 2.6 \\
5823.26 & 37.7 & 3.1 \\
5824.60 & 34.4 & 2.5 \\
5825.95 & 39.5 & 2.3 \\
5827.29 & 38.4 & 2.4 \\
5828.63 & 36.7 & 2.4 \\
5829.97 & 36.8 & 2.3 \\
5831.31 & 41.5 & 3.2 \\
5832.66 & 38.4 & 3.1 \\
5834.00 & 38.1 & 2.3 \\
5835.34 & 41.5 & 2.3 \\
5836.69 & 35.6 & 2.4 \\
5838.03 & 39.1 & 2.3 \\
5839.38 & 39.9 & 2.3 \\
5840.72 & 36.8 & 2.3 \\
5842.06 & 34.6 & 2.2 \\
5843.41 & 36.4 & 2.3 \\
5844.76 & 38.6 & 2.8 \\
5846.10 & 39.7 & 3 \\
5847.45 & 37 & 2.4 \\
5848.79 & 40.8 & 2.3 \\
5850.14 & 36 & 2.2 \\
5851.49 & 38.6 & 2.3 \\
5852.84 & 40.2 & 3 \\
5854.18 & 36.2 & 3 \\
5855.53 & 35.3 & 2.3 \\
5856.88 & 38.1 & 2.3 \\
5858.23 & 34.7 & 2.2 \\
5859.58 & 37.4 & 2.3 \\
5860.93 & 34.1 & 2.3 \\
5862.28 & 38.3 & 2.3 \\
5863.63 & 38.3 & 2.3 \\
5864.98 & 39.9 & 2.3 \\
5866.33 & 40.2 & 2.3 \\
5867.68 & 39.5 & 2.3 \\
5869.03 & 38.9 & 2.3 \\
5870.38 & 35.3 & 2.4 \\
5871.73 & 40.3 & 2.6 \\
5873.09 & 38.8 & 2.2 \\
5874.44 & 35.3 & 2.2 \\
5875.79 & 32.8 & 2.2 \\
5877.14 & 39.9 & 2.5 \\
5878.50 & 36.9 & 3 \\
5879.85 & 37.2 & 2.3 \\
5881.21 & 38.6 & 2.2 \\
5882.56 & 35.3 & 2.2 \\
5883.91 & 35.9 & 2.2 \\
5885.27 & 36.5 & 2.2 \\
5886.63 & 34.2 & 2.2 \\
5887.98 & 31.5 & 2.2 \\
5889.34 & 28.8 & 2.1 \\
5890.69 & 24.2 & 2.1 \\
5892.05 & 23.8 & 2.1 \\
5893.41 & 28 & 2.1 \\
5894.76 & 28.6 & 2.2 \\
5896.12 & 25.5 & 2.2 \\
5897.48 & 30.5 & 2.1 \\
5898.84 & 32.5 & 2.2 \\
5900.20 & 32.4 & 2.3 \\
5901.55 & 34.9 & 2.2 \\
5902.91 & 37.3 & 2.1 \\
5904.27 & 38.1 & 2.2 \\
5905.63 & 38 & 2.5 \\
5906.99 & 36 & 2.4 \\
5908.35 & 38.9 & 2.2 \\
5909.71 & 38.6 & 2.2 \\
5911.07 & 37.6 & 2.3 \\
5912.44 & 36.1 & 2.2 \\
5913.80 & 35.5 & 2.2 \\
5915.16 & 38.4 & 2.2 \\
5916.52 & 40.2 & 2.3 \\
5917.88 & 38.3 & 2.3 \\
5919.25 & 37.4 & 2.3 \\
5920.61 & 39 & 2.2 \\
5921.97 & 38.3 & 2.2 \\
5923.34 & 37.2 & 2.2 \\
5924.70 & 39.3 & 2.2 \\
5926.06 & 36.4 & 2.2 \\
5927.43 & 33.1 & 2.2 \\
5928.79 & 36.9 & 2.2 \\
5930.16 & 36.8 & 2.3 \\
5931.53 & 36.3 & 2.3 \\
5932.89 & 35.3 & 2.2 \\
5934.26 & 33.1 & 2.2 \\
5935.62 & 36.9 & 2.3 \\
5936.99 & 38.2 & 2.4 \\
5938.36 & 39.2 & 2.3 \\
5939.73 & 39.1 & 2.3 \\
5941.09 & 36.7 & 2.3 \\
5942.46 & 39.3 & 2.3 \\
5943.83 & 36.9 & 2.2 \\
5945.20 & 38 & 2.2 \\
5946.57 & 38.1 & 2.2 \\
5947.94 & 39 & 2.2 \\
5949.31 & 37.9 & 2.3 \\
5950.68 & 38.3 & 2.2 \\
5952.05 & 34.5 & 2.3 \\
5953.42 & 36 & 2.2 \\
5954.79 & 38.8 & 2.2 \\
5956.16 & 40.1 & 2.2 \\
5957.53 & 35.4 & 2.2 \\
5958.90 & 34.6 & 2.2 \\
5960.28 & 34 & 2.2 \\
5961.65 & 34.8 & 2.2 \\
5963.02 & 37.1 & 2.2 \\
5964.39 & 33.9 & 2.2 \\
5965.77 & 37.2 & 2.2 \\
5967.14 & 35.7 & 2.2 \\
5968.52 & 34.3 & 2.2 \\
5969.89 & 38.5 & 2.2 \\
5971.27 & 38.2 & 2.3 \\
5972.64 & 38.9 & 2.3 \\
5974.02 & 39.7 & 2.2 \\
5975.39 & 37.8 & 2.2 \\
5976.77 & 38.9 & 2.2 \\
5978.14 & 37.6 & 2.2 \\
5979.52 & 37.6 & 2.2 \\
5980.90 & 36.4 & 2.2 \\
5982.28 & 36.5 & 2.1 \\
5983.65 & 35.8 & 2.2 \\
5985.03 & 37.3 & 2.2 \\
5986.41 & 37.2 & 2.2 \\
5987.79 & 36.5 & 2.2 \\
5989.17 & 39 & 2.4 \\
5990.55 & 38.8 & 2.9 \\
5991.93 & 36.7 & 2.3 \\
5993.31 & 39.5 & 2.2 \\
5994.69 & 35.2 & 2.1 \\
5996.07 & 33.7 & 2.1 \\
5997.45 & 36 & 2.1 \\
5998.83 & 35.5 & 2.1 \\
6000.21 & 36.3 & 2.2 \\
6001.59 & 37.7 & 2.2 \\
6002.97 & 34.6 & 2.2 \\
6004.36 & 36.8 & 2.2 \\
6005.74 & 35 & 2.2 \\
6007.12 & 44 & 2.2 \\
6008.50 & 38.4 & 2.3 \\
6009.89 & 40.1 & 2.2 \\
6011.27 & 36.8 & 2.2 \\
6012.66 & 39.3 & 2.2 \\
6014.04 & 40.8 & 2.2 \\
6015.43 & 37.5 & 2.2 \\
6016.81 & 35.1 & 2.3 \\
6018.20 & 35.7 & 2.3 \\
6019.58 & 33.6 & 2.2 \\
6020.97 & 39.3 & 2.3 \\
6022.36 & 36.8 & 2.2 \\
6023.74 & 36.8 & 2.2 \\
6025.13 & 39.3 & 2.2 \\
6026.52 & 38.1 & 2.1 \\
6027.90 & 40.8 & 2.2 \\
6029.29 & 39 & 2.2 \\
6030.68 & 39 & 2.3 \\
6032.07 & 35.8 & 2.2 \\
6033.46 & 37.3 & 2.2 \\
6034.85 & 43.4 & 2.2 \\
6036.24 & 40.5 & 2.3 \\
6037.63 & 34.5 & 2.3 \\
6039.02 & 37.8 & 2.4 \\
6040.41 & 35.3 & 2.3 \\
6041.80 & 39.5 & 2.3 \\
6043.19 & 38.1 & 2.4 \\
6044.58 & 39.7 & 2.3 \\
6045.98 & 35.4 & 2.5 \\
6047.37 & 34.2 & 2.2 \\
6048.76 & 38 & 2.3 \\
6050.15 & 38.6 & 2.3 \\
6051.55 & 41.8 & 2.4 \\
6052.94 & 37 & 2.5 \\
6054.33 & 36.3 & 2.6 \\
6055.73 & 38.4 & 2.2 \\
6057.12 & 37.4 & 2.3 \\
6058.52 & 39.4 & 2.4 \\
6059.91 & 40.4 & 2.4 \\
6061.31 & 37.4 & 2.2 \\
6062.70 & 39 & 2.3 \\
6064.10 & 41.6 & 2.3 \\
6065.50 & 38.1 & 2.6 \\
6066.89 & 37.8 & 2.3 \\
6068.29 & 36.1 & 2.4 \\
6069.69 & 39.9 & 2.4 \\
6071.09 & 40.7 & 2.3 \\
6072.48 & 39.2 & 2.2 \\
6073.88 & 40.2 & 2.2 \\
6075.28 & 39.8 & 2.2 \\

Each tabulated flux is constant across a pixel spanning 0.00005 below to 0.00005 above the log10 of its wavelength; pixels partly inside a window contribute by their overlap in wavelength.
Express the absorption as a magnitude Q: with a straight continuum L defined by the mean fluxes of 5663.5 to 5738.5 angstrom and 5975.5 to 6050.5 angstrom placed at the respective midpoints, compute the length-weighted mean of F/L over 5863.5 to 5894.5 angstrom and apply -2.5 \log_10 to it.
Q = 0.06 mag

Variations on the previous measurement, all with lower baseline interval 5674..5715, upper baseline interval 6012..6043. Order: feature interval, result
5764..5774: -0.05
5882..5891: 0.13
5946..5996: 0.01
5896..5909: 0.07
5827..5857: -0.04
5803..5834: -0.02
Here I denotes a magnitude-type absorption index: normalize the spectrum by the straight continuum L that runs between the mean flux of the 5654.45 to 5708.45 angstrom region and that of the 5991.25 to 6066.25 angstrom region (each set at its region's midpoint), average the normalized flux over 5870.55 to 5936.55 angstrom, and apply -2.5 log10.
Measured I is 0.06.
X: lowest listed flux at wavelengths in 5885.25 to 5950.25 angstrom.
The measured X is 23.8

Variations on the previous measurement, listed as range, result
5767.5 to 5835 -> 31.3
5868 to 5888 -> 31.5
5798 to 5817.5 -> 32.6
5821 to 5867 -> 34.1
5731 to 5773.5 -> 31.7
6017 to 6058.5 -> 33.6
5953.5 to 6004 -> 33.7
